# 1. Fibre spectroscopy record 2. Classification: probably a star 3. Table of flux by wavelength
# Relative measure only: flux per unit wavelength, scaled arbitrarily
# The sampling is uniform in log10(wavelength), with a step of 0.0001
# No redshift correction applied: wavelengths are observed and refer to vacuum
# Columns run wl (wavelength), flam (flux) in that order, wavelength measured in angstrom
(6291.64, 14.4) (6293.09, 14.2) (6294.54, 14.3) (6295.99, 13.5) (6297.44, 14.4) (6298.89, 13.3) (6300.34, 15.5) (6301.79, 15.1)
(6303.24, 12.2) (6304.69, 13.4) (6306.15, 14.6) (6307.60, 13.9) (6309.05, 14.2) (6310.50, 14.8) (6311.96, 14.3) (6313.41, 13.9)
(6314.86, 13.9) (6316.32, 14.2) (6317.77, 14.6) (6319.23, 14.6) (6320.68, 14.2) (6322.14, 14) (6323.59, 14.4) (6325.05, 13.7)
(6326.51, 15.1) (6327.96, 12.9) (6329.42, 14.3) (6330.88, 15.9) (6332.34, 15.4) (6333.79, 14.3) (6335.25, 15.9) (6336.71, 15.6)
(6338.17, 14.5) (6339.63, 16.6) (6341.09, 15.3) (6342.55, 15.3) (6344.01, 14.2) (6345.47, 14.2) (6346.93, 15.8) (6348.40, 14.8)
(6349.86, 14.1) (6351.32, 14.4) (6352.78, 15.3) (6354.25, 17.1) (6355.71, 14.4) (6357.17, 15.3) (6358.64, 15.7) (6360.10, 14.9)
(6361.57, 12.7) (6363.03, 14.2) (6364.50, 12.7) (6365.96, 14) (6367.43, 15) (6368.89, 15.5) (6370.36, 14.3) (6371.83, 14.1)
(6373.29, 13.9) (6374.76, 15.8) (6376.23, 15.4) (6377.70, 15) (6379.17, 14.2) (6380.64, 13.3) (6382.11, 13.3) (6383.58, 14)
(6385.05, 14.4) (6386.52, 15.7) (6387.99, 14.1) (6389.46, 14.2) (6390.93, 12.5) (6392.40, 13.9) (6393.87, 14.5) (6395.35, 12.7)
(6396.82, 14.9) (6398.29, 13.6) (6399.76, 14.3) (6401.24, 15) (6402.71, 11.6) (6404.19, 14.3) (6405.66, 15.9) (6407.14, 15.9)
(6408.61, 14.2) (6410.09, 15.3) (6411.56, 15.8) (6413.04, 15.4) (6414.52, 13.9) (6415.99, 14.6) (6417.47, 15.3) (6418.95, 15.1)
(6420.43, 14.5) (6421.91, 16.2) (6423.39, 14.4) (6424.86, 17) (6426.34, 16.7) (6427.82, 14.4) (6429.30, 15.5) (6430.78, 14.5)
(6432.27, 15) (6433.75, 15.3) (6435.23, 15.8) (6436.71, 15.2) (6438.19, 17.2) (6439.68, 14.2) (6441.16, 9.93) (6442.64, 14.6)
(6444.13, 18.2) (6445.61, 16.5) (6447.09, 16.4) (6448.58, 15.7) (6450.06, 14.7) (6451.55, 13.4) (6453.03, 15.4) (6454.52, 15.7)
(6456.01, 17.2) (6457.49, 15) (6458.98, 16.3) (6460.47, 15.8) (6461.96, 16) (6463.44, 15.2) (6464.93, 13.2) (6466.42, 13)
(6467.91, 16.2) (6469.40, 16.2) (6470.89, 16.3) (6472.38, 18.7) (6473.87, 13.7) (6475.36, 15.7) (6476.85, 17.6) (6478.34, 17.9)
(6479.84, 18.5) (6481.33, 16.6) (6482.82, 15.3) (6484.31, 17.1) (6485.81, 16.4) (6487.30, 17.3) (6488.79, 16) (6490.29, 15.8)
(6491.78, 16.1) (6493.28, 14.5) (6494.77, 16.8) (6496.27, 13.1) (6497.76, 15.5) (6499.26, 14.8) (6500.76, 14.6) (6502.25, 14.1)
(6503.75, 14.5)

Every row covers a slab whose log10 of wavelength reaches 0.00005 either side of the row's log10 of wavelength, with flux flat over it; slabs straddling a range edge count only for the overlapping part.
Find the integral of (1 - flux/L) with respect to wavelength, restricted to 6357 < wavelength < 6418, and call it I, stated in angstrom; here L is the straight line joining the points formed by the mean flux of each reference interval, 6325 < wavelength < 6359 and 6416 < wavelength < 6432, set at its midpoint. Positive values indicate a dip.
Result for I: 3.1 angstrom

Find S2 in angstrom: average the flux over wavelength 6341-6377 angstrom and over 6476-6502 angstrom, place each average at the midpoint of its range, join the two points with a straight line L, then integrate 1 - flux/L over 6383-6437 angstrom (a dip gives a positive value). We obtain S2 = 1.8 angstrom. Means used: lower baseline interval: 14.7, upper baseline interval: 16.1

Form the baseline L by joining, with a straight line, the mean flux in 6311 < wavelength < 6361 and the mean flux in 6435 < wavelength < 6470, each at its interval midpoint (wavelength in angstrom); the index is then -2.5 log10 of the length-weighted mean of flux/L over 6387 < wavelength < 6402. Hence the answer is 0.08 mag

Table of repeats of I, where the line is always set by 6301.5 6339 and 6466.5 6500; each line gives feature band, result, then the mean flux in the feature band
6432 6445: 0.5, 15.1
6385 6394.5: 0.6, 14.2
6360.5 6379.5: 0.7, 14.4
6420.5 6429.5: -0.1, 15.6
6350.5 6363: -0.1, 14.9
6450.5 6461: 0.2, 15.5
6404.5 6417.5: 0.2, 15.1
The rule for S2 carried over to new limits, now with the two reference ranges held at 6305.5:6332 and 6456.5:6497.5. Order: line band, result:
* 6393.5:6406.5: 0.9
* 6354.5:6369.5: 0.3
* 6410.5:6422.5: 0.2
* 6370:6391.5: 1.0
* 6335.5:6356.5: -0.8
